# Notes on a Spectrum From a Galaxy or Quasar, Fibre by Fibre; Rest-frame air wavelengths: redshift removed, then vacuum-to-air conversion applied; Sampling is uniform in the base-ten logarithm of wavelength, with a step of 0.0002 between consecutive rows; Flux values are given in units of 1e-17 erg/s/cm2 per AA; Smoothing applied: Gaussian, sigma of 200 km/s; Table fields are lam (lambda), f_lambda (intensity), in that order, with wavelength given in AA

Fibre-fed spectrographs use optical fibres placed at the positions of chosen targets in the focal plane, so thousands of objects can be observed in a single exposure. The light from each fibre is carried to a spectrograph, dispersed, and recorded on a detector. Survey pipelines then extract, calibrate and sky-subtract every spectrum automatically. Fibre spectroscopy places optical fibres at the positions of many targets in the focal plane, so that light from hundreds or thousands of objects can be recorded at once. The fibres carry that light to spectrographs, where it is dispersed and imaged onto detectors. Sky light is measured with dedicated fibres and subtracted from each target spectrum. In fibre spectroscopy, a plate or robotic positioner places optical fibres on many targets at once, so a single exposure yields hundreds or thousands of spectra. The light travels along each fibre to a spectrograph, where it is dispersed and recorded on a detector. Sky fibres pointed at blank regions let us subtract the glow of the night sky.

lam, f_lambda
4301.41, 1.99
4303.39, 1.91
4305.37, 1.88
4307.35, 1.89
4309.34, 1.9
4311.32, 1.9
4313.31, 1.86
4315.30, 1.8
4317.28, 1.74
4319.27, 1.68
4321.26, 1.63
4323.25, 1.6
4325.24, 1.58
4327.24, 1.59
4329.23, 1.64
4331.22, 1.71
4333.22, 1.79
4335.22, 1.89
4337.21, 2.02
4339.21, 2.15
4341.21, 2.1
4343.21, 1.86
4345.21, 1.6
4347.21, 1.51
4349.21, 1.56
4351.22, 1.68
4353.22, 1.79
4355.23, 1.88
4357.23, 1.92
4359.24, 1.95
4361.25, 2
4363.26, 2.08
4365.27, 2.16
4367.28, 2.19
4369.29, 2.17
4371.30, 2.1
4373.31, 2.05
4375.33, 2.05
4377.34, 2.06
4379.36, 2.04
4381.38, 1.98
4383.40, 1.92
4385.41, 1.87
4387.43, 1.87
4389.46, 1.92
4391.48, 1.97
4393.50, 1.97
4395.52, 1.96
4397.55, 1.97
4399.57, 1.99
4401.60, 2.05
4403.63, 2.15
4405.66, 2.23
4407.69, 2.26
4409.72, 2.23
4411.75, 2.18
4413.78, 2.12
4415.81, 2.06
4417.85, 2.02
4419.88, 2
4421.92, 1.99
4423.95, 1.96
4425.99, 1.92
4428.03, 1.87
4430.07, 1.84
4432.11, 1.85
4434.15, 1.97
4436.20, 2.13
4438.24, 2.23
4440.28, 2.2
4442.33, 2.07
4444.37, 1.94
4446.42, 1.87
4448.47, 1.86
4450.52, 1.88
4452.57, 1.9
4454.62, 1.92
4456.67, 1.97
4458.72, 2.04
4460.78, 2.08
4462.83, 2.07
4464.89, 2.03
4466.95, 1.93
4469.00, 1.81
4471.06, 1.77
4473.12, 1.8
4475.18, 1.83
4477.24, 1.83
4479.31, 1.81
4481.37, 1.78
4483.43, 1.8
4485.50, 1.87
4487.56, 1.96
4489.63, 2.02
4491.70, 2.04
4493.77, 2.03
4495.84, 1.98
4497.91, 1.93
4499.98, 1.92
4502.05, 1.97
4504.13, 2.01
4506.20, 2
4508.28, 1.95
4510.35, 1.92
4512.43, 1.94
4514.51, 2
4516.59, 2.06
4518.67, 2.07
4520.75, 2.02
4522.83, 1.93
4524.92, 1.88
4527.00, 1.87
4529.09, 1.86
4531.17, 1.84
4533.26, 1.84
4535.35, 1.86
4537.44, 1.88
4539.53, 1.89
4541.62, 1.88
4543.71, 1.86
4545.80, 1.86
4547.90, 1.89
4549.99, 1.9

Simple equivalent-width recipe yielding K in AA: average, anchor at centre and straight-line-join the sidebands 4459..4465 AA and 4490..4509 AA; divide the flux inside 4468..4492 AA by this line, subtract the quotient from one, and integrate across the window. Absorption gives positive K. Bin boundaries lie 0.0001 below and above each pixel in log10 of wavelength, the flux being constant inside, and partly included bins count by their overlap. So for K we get 1.99 AA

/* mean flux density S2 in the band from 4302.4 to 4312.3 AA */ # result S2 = 1.9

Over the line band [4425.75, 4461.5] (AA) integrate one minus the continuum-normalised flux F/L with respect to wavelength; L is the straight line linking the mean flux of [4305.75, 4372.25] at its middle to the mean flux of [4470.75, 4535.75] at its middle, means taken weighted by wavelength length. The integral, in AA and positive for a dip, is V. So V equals -1.5 AA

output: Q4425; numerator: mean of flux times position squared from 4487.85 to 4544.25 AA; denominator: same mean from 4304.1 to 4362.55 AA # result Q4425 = 1.17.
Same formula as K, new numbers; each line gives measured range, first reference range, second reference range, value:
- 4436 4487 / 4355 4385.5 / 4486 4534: 1.3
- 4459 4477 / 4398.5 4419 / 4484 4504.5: 0.9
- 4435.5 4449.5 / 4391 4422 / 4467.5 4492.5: -0.5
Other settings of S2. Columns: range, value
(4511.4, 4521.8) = 2.02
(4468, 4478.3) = 1.81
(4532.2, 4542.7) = 1.87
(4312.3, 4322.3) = 1.74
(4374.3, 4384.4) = 2.01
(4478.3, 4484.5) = 1.8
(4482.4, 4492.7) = 1.94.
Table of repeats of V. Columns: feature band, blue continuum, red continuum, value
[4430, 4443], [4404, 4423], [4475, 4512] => 0.1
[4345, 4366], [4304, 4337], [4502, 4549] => -0.5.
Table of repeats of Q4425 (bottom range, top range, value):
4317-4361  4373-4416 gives 1.18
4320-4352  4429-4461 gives 1.19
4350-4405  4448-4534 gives 1.02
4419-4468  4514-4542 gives 1.01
